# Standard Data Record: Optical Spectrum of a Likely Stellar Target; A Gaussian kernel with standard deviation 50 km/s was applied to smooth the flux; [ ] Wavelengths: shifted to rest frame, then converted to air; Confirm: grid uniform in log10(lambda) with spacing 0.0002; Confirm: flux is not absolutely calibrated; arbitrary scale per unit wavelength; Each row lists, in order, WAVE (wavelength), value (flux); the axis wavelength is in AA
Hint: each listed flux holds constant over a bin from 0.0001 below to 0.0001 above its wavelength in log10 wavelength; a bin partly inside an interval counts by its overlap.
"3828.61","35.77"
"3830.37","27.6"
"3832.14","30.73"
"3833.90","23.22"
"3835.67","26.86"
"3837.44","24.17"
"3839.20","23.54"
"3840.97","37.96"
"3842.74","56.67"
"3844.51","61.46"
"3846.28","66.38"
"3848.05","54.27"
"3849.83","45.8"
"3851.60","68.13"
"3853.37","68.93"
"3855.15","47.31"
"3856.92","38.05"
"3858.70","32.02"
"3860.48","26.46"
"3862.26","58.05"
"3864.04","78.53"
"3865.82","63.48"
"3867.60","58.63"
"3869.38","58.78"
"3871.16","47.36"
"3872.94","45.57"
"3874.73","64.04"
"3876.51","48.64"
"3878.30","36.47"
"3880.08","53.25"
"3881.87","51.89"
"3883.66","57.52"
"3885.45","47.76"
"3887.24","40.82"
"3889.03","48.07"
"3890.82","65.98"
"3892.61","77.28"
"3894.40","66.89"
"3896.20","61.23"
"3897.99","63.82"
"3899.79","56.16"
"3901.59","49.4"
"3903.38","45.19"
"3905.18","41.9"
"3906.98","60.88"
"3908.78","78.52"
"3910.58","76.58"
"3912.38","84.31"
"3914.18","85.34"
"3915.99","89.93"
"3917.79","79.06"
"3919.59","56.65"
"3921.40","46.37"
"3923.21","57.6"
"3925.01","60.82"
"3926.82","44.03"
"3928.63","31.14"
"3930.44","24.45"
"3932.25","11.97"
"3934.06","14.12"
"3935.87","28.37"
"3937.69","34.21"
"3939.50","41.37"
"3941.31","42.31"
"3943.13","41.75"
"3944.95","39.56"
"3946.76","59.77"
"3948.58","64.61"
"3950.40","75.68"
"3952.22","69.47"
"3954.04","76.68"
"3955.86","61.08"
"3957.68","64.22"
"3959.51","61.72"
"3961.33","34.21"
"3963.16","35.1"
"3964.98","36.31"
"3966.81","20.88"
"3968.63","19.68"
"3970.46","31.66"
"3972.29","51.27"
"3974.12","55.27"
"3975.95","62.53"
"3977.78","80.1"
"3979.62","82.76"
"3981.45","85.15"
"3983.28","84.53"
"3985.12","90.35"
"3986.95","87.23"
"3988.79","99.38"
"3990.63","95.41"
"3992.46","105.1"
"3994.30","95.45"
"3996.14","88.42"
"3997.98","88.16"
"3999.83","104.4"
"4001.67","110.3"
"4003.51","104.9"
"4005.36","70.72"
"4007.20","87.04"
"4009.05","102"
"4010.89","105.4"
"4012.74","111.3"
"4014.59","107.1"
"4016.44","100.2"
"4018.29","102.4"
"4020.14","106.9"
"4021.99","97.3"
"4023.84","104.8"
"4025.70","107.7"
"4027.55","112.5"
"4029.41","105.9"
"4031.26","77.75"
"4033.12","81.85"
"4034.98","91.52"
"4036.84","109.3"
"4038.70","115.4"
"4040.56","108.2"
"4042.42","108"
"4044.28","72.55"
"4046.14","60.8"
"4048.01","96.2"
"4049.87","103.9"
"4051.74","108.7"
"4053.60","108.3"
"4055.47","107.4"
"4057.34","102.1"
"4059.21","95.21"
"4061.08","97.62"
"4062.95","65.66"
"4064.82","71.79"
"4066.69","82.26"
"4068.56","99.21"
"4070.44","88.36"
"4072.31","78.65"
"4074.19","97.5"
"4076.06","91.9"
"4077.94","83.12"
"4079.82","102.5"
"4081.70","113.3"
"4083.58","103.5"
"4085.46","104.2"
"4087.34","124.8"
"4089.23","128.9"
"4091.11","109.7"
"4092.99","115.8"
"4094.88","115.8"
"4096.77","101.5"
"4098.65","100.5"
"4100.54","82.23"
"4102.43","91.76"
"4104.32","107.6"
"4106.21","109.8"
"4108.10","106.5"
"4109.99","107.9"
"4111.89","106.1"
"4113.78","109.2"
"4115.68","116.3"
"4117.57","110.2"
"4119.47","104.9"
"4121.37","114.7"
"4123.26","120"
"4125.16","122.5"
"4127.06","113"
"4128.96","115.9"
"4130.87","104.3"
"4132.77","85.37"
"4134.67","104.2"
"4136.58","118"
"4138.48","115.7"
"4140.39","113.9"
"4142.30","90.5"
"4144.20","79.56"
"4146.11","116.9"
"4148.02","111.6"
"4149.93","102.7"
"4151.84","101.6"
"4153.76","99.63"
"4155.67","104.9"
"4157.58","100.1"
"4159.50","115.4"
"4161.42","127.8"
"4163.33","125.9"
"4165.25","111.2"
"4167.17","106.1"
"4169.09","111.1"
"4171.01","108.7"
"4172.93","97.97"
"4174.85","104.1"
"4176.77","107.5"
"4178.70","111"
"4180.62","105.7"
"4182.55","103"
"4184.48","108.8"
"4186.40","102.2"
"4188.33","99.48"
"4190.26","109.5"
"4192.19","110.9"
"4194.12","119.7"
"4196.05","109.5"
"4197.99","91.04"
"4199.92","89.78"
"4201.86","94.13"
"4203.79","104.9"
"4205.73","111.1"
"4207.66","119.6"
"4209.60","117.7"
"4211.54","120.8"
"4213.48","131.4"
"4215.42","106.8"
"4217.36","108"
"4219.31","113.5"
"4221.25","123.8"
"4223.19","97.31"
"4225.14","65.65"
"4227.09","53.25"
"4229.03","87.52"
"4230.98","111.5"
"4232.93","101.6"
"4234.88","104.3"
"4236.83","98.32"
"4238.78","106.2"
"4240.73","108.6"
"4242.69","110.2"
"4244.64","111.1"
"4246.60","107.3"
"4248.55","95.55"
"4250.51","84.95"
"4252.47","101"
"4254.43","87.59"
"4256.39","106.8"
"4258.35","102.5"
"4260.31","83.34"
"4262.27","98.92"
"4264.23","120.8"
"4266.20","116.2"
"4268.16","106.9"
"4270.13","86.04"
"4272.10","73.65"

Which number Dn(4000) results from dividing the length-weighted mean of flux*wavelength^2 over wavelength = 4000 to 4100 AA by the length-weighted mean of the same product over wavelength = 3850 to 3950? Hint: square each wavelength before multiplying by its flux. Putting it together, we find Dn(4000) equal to 2.01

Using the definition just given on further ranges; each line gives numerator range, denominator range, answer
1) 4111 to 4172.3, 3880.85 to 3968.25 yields 2.29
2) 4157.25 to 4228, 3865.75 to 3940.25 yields 2.30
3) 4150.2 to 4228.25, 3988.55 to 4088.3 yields 1.17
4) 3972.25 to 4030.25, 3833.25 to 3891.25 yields 2.05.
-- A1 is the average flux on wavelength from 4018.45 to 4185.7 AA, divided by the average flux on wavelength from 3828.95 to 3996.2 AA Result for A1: 1.87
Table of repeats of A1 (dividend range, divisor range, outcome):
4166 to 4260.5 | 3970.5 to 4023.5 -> 1.14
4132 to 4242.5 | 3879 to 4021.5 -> 1.60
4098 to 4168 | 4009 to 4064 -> 1.09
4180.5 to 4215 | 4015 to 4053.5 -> 1.10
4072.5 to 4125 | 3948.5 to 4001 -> 1.53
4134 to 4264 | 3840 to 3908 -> 1.94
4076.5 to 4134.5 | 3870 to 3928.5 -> 1.83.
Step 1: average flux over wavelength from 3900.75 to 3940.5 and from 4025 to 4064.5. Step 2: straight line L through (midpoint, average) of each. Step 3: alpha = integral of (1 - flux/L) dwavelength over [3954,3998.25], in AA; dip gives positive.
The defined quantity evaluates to 3.37 AA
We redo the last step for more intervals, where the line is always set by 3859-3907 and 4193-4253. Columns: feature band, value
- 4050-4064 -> -3.3 AA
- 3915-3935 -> 4.3 AA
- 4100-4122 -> -4.7 AA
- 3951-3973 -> 6.1 AA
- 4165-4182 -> -1.9 AA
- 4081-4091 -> -3.7 AA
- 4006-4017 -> -4.3 AA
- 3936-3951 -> 3.5 AA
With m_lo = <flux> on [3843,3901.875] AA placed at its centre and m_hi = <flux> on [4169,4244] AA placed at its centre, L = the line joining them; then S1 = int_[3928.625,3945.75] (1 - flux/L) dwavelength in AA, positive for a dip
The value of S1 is 8.96 AA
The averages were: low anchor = 54.9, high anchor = 105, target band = 30.9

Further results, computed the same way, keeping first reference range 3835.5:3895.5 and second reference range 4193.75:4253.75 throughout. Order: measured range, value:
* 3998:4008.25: -3.4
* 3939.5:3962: 2.4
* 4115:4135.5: -4.9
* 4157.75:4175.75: -3.1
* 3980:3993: -4.2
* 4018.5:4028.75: -4.3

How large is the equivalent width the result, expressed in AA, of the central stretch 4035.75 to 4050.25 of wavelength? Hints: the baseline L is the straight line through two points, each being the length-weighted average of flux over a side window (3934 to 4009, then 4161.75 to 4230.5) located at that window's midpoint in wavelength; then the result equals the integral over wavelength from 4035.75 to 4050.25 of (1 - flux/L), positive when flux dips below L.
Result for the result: -3.2 AA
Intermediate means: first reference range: 66.5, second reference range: 106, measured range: 96.5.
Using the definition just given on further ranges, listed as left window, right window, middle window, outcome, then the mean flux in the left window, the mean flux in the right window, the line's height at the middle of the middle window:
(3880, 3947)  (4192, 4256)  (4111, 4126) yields -4.7 AA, 53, 103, 86.1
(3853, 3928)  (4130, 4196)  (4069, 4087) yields -1.1 AA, 57.5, 107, 91.5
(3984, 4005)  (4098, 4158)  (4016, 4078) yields 2.9 AA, 96.3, 106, 100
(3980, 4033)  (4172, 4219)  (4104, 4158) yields -1.7 AA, 97.4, 108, 104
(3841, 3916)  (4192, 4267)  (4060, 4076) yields -0.7 AA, 57.2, 103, 82.1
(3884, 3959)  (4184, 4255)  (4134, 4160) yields -3.8 AA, 55.3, 103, 91.7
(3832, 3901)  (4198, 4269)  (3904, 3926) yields -3.8 AA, 51.1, 103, 57.9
